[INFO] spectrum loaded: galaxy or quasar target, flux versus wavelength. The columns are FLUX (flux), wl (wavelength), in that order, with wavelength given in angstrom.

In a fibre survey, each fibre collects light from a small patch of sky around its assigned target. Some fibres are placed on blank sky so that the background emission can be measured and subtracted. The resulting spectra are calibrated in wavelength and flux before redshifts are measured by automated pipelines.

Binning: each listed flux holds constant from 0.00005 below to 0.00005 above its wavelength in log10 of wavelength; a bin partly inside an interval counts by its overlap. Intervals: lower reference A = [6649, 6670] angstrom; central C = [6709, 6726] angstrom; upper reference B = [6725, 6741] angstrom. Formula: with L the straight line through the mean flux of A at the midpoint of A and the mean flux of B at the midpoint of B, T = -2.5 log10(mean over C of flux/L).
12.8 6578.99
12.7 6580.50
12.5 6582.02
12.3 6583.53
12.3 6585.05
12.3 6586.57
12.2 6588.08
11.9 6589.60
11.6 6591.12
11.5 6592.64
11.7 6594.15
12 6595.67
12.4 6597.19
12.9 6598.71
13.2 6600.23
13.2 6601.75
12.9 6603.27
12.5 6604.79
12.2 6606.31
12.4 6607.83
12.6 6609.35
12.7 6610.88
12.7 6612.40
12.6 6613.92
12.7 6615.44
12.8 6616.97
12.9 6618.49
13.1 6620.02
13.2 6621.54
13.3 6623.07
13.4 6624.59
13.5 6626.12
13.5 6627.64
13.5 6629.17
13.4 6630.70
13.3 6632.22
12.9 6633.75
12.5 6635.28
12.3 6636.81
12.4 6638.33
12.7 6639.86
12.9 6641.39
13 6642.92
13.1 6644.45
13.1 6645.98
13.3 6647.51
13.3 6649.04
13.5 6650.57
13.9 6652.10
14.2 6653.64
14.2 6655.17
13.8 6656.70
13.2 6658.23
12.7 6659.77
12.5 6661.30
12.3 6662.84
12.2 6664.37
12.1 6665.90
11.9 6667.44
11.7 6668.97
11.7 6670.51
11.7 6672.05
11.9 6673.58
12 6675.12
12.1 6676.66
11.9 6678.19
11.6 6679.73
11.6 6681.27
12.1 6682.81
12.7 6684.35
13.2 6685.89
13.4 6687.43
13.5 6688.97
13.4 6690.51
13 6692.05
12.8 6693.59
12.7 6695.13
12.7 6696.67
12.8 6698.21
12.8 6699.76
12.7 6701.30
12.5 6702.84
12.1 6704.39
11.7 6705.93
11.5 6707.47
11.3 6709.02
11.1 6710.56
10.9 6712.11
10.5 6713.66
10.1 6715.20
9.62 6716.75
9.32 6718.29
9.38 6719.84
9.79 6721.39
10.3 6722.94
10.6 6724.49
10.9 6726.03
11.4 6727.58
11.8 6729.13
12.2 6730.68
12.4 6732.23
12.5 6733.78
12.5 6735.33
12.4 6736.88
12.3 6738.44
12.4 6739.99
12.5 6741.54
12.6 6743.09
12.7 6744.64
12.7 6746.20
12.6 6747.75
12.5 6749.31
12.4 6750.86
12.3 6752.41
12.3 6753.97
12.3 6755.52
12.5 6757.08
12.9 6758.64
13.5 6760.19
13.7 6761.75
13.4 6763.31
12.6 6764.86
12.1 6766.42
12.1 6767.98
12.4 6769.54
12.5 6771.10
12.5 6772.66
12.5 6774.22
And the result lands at 0.19 mag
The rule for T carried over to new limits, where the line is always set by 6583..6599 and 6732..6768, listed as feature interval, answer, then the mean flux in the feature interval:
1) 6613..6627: -0.077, 13.1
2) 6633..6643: -0.037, 12.7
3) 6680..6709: -0.013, 12.6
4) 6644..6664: -0.086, 13.3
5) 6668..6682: 0.049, 11.8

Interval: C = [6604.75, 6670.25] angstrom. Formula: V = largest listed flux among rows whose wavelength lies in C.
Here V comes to 14.2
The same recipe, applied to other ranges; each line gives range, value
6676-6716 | 13.5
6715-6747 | 12.7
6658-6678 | 13.2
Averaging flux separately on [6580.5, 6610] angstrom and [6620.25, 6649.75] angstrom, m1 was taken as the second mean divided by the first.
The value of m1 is 1.06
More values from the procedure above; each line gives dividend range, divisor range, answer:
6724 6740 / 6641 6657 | 0.89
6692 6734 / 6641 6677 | 0.90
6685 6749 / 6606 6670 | 0.92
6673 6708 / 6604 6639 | 0.97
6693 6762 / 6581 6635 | 0.94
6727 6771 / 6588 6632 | 0.98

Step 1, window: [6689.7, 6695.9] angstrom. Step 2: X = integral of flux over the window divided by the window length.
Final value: 13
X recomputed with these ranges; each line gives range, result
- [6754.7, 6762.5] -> 13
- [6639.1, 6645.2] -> 12.9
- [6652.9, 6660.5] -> 13.6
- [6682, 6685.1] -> 12.4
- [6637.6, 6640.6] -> 12.5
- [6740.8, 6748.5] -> 12.6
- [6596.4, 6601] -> 12.8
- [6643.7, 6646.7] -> 13.1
